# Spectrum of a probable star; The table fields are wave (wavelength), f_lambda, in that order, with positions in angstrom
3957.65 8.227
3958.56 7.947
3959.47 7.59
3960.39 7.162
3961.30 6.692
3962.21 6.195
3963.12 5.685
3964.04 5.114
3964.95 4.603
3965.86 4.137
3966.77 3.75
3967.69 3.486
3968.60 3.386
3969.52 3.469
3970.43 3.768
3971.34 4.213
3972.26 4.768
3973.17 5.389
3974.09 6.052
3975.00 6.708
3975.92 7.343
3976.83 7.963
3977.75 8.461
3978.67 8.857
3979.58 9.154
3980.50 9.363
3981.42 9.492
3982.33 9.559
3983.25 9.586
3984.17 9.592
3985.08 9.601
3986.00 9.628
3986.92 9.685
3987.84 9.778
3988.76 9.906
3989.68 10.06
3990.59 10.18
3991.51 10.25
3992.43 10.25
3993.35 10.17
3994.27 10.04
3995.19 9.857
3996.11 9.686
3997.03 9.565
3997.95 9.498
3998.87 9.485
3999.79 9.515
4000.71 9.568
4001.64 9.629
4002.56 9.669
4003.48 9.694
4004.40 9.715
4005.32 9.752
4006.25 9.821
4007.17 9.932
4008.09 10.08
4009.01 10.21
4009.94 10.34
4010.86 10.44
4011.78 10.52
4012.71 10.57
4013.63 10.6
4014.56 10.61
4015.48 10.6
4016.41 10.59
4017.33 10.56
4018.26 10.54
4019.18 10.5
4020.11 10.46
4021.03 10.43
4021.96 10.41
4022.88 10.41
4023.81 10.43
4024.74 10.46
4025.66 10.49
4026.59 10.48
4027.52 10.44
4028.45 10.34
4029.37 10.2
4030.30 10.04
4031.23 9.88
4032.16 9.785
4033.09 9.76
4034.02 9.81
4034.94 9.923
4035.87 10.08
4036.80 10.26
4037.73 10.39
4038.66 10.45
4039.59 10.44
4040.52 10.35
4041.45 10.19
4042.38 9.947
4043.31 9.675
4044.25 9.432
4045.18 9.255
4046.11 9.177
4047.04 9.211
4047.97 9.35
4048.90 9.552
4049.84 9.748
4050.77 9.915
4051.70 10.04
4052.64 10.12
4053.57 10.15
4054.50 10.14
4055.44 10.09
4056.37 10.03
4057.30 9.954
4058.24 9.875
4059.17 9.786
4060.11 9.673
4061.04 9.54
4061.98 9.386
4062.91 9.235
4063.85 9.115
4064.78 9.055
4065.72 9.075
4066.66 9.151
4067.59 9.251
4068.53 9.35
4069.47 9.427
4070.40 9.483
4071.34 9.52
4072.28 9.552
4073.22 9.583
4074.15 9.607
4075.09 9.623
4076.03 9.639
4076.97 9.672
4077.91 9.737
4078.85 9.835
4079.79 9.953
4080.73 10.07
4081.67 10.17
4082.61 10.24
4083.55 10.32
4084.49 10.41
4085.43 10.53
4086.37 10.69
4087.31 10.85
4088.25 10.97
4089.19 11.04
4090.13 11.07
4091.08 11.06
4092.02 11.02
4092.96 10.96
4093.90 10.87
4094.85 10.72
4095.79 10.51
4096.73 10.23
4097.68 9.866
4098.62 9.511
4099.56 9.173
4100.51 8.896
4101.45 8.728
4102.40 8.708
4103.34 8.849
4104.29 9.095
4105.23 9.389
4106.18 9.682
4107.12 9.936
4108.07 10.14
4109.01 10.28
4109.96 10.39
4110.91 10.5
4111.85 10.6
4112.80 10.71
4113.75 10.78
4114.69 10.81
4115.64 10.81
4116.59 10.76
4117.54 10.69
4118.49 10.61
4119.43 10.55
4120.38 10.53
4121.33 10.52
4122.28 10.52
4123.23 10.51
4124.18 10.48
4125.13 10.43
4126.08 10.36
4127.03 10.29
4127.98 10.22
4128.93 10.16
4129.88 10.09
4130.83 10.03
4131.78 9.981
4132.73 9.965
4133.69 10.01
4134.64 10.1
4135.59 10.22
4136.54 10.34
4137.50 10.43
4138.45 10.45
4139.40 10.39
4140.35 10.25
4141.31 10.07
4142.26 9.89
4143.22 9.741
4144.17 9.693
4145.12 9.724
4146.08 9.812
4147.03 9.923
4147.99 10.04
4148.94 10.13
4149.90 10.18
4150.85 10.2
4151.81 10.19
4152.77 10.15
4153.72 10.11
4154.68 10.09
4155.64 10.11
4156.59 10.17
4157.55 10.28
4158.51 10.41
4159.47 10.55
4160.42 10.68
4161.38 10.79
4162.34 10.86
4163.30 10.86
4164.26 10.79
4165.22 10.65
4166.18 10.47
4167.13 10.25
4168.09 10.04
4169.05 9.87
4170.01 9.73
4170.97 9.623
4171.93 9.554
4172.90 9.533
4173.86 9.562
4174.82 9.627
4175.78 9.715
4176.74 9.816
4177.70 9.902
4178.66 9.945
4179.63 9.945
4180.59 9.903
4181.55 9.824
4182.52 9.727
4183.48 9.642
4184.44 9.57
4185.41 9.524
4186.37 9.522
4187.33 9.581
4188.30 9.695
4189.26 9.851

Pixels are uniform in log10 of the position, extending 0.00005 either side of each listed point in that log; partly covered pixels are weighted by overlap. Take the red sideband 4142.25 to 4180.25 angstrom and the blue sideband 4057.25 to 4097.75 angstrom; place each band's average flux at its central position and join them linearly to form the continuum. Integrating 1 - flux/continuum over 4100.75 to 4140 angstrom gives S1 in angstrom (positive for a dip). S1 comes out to -0.6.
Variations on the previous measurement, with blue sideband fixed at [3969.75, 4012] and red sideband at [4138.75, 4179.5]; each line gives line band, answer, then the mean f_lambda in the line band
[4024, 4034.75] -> -1.0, 10.2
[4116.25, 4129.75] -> -0.8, 10.5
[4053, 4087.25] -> -0.8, 9.76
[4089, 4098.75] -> -1.0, 10.6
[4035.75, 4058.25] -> -1.3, 9.91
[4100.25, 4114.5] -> -0.1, 9.82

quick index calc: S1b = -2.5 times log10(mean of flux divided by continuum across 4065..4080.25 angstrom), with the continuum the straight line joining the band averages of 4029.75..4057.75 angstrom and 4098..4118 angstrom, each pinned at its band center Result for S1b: 0.04 mag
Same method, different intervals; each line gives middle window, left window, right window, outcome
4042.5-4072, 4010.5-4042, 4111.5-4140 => 0.085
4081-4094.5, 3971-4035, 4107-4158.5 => -0.071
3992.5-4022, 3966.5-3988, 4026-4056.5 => -0.187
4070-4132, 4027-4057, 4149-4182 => -0.015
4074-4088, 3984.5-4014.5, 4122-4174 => -0.004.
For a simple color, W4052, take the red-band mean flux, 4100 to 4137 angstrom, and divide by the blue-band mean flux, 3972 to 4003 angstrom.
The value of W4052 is 1.12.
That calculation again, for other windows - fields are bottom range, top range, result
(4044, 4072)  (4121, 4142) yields 1.07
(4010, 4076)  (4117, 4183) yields 1.02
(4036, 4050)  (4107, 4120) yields 1.07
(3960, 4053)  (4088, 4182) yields 1.12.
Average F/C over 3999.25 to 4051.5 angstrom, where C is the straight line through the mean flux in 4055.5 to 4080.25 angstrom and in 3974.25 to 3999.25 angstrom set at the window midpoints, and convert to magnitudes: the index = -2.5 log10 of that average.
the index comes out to -0.07 mag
